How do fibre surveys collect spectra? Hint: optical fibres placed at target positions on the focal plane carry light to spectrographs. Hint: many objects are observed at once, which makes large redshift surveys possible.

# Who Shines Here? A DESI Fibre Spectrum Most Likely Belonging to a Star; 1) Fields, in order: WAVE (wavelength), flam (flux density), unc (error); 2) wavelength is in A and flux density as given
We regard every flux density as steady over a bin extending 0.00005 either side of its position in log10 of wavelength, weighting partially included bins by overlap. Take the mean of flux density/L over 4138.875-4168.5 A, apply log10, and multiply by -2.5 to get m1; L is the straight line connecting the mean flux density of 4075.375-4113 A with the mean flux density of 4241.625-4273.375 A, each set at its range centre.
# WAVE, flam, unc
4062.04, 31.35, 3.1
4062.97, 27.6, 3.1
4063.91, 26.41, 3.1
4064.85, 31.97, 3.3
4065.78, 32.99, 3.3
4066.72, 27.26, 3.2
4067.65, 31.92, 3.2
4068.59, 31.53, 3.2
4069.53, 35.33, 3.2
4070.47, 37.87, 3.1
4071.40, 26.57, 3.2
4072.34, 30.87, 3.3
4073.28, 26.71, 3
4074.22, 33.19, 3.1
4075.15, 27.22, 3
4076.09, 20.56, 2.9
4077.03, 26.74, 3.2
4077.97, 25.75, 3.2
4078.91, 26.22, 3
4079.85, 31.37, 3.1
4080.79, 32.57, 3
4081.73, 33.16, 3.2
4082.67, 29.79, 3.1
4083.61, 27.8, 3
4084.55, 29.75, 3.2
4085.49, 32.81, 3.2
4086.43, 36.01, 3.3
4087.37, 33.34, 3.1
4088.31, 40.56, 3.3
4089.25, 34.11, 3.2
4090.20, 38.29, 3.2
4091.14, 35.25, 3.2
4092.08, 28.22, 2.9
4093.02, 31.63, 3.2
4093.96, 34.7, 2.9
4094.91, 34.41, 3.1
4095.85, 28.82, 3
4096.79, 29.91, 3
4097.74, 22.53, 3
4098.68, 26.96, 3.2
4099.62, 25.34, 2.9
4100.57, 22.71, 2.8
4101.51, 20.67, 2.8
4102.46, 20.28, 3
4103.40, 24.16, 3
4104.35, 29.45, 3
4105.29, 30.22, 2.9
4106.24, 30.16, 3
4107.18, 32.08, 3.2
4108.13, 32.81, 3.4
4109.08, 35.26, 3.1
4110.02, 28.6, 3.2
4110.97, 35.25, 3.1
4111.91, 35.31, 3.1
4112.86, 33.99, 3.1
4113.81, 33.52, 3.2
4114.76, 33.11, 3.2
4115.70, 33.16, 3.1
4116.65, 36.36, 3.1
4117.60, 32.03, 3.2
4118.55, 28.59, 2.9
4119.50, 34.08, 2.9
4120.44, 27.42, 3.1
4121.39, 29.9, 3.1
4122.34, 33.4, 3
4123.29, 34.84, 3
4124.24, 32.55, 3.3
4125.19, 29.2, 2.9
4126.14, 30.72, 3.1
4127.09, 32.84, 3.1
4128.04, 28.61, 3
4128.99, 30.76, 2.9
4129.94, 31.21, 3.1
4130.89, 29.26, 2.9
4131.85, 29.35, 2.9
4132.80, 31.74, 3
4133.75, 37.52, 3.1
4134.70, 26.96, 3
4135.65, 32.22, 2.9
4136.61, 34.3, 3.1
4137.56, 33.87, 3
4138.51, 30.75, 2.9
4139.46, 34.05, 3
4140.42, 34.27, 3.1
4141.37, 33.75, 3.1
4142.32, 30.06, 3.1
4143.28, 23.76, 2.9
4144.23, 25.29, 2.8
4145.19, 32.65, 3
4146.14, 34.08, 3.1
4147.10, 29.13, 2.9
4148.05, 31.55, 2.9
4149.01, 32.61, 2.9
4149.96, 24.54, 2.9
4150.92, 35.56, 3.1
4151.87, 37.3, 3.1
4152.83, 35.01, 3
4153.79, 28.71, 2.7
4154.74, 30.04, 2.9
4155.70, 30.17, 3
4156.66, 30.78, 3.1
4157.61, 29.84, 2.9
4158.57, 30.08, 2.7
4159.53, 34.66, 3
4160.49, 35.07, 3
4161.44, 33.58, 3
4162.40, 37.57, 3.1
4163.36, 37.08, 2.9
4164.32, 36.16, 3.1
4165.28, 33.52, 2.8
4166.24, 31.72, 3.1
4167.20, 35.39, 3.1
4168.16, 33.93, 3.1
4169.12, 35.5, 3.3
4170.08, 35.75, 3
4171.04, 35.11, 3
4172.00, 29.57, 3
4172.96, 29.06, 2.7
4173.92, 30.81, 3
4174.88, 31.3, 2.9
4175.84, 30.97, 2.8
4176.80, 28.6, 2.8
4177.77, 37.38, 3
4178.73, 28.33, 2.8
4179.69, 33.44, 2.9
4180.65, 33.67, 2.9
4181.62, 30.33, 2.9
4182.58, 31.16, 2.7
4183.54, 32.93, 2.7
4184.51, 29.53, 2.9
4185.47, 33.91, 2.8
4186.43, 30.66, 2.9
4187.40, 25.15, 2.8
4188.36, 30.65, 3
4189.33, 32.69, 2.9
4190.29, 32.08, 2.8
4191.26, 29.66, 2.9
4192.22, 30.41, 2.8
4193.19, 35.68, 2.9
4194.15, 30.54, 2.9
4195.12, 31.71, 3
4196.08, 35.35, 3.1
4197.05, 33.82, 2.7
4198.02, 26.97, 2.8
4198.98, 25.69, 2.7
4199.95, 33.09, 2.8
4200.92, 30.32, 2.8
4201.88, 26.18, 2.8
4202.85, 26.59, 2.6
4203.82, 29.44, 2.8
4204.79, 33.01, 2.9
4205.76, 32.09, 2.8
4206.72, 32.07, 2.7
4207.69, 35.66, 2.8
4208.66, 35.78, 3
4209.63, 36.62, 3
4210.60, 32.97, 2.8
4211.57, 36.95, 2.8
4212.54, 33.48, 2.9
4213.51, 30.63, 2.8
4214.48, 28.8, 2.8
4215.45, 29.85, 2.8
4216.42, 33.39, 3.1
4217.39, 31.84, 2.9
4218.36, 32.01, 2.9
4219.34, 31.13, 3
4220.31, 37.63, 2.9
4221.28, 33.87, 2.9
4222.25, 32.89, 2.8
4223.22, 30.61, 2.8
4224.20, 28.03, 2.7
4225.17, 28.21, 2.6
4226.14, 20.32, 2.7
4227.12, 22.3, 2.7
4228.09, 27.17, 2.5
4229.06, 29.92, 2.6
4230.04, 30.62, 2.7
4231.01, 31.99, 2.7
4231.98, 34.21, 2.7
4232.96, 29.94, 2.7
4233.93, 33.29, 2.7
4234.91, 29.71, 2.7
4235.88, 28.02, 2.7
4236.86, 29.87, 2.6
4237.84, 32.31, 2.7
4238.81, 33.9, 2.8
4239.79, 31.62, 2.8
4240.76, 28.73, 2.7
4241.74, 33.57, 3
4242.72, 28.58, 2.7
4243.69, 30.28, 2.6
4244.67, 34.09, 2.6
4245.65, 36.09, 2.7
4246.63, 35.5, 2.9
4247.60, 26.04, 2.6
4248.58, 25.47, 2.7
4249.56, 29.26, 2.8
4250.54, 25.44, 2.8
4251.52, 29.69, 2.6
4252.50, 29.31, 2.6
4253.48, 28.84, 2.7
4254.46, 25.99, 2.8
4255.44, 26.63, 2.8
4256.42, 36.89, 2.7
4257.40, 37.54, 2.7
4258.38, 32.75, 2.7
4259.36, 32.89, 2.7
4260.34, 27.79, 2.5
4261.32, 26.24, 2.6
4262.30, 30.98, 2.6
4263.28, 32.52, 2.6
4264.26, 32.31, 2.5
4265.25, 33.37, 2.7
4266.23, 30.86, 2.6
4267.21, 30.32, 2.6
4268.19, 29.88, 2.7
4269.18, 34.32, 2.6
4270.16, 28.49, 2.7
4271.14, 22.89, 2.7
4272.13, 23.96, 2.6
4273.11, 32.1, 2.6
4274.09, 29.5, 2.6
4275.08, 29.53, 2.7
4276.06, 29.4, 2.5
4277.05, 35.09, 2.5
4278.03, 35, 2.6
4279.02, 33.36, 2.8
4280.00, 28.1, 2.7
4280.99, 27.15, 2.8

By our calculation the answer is -0.07 mag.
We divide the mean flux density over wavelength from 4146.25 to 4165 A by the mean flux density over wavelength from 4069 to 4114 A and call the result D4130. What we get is 1.1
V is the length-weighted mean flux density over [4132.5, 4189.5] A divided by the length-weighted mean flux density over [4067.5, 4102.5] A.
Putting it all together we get 1.07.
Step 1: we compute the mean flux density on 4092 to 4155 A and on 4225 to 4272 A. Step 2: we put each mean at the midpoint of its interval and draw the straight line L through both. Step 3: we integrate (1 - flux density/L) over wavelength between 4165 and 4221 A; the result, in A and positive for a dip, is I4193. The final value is -2.78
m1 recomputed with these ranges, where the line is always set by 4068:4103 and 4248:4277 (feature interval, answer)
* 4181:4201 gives -0.04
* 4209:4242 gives -0.04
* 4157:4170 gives -0.14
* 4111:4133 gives -0.07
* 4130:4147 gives -0.05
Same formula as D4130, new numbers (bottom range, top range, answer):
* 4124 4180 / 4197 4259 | 0.96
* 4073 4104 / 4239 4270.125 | 1.04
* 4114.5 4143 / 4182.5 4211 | 0.99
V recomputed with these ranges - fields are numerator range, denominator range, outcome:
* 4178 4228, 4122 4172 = 0.97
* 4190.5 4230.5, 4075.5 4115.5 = 1.02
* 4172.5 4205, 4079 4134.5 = 0.99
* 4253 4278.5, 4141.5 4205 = 0.97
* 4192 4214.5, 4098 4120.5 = 1.06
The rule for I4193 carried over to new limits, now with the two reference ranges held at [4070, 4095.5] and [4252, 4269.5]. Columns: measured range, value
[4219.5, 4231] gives 0.63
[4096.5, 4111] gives 1.68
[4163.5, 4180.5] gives -0.91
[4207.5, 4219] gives -0.72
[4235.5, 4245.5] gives -0.07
